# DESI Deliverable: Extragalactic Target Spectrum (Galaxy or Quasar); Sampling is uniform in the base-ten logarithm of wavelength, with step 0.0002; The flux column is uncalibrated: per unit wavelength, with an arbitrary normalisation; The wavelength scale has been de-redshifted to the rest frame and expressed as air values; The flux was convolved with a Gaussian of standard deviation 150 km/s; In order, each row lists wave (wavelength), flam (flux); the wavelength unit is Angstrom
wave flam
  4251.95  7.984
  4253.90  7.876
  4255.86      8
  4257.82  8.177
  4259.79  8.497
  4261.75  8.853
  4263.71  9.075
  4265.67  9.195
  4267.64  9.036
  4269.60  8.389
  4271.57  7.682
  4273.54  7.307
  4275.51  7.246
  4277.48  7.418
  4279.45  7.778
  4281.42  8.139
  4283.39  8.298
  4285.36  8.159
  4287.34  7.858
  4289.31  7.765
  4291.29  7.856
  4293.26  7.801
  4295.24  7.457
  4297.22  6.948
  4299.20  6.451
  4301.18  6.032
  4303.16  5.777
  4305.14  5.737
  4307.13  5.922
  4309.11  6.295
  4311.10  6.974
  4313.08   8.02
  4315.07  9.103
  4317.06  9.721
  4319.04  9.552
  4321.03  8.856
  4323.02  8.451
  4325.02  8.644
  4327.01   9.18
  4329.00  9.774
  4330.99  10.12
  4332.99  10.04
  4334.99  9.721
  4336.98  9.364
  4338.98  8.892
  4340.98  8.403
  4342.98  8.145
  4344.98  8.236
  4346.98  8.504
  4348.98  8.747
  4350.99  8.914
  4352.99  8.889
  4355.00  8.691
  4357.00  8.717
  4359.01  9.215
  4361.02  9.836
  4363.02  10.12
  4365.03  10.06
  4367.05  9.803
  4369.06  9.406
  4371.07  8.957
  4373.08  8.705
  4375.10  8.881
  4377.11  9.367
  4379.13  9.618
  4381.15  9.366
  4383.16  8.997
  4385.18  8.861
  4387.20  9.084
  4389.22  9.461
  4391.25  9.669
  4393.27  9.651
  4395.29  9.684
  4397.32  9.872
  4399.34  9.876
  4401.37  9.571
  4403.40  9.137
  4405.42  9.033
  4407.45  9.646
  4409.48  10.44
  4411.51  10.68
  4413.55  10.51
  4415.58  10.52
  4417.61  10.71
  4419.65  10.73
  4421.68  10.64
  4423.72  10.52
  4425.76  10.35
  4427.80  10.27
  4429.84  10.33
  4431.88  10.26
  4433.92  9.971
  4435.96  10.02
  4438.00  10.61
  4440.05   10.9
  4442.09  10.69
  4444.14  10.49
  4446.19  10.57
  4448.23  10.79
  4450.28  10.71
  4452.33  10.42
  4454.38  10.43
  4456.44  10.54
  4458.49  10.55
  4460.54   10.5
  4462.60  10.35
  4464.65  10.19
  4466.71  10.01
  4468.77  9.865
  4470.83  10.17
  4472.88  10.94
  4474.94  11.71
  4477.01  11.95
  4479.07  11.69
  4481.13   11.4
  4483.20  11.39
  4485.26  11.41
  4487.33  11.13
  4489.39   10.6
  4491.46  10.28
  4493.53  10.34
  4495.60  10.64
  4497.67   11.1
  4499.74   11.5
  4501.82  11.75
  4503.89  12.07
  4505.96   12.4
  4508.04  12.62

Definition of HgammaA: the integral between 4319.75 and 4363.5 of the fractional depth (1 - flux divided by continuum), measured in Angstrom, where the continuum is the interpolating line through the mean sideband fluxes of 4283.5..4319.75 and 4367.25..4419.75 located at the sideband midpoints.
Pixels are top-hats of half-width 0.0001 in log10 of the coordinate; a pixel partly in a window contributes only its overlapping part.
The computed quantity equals -3.62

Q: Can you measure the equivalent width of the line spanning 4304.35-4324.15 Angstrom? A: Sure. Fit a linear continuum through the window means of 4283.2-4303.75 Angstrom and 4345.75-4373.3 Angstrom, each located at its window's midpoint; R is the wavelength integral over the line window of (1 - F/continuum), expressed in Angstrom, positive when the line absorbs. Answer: 0.1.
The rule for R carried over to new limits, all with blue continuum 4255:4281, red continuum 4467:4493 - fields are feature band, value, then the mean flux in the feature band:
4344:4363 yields 0.8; 8.93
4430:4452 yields 0.0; 10.5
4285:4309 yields 4.6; 6.92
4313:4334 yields -0.8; 9.27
